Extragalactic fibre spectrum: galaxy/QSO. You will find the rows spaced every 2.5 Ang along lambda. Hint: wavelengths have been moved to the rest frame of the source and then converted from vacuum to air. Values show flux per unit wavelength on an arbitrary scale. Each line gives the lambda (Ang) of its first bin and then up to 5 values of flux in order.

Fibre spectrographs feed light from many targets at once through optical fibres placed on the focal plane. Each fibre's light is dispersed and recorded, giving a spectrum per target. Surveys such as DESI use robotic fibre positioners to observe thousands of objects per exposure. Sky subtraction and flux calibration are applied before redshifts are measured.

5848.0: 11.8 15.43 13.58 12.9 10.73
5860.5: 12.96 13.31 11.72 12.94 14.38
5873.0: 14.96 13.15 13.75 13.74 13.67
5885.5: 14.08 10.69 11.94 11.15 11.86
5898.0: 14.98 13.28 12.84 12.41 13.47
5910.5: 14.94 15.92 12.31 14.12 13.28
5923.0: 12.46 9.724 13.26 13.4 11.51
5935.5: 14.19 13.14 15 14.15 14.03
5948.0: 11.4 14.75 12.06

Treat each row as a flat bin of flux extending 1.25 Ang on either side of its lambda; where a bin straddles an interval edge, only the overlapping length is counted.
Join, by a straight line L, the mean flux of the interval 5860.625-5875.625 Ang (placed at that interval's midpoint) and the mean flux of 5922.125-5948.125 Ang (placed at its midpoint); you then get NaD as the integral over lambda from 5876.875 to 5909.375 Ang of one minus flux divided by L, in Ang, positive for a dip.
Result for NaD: 0.8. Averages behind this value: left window 13.4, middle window 12.9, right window 13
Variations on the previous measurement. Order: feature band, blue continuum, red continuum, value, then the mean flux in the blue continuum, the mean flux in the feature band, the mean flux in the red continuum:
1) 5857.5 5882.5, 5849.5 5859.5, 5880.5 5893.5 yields -0.9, 13.1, 13.3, 12.5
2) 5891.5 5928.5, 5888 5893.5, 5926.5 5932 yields -2.5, 11.4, 13.1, 13.1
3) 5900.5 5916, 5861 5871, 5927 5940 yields -0.7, 13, 13.7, 13.2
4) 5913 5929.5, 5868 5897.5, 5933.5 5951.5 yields 0.8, 13.1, 12.8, 13.7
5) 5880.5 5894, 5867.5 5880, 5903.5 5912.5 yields 1.3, 13.9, 12.5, 13.7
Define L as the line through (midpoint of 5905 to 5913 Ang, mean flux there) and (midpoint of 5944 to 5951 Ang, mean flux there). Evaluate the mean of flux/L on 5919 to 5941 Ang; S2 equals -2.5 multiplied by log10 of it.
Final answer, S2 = 0.07 mag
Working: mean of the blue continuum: 14.1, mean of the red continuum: 13.3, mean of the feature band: 12.8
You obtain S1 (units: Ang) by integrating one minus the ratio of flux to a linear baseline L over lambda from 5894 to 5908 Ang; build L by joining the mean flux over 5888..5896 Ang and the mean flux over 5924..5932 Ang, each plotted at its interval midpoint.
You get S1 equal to -1.7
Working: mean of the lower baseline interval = 11.5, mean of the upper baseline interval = 12.1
